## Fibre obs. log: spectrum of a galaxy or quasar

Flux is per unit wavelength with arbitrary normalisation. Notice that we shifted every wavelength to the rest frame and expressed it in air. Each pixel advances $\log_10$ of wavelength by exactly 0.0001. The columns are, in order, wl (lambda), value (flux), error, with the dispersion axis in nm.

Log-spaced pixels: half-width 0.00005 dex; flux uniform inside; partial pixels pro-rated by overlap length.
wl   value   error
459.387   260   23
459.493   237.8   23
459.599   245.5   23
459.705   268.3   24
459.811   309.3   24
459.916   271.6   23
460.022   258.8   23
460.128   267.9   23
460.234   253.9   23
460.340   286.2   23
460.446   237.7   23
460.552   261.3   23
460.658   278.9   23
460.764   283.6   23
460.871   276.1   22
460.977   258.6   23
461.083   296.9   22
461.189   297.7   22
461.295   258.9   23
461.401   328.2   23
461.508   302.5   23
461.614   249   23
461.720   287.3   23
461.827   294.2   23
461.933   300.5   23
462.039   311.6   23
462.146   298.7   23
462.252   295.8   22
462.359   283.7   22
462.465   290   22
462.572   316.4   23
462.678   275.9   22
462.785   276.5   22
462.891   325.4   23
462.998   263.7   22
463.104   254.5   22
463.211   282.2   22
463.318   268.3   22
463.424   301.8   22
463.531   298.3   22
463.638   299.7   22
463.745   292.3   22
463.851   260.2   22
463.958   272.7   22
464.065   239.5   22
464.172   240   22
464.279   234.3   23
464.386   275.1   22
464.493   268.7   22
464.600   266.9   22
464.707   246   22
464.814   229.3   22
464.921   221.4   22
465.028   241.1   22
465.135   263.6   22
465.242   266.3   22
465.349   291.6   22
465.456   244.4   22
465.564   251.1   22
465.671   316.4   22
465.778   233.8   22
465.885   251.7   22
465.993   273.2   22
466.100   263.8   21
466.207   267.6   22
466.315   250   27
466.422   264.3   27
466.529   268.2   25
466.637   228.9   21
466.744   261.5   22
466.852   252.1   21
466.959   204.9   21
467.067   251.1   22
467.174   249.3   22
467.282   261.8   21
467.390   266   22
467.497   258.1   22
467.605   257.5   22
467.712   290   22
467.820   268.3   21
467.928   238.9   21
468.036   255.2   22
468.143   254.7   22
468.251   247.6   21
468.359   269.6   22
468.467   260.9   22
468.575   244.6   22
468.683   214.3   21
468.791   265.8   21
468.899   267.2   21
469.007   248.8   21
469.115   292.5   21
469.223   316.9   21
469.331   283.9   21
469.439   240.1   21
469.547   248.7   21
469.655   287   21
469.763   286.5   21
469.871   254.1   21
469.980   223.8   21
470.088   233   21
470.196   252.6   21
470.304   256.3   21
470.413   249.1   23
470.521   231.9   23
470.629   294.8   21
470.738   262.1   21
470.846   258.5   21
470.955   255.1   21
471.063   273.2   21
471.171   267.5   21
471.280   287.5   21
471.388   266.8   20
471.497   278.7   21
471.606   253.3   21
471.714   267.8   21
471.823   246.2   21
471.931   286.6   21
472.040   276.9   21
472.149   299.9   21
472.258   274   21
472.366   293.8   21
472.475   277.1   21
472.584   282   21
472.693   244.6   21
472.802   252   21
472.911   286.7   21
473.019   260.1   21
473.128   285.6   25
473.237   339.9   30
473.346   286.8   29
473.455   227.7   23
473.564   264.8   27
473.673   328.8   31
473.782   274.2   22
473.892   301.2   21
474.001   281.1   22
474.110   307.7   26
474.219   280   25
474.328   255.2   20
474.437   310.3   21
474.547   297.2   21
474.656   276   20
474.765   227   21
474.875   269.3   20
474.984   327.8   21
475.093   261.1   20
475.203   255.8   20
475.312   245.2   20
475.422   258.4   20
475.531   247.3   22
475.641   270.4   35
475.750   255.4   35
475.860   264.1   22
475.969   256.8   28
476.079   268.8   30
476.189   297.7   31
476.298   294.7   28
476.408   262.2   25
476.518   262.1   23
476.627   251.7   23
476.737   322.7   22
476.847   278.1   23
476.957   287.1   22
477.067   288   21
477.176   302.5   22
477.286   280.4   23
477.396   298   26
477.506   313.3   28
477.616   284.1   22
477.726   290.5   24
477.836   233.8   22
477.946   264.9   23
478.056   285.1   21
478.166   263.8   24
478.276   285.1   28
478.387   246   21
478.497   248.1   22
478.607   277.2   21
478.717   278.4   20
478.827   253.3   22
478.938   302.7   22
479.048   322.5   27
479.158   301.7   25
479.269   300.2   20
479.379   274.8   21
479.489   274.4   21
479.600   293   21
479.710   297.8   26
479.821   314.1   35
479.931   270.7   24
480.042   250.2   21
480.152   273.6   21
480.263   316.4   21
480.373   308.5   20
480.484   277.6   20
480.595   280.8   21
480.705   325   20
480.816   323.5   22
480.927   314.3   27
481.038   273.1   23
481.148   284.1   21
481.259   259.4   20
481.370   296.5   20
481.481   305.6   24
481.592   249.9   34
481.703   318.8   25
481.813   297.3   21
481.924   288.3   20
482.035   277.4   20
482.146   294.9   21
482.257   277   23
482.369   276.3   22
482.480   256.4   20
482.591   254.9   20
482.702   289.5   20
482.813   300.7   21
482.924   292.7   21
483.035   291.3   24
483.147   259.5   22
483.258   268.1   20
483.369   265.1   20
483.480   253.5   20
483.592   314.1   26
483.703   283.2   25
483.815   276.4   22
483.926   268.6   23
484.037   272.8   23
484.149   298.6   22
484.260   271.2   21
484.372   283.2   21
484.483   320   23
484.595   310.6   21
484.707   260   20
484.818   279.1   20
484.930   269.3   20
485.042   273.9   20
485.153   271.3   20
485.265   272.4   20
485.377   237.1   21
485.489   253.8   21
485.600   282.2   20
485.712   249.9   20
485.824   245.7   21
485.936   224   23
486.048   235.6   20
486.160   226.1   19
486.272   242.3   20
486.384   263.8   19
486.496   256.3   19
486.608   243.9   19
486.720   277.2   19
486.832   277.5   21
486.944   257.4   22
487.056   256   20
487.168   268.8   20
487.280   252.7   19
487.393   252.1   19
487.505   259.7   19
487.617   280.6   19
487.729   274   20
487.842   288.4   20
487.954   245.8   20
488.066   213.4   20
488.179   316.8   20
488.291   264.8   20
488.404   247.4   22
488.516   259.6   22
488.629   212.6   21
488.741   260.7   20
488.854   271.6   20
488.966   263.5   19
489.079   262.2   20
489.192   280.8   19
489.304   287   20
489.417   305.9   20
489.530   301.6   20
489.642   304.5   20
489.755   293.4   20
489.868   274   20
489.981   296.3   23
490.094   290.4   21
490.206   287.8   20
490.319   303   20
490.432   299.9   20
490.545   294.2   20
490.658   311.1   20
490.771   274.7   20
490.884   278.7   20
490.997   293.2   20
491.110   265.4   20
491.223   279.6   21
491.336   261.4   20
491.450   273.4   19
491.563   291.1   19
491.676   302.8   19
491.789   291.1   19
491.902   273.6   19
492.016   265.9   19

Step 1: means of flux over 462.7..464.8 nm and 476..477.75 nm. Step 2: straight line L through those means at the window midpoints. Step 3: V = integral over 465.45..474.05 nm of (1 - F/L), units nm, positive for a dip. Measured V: 0.40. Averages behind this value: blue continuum 271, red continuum 286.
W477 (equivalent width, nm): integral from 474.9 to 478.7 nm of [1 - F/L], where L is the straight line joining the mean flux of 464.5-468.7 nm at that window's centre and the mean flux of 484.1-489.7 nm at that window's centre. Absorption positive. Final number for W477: -0.20 nm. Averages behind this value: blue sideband 256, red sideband 266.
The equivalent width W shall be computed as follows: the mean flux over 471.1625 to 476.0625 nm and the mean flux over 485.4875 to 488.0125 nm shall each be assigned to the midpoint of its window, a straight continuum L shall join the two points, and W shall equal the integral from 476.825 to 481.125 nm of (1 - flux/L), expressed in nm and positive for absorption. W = -0.30 nm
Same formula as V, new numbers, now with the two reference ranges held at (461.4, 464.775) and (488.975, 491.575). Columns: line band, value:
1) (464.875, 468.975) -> 0.36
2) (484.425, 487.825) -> 0.27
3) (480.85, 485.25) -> 0.05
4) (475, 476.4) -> 0.08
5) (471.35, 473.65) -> 0.06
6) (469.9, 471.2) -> 0.13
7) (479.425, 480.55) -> -0.01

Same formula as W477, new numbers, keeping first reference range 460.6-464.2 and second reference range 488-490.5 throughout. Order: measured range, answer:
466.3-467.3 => 0.12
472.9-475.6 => 0.03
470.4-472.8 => 0.11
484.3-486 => 0.06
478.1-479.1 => 0.02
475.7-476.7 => 0.04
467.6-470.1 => 0.19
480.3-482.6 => -0.08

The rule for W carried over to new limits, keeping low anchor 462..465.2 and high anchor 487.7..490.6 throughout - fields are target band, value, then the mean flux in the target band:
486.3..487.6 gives 0.07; 261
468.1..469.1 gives 0.07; 254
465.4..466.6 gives 0.05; 262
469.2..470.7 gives 0.07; 260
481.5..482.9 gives -0.03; 283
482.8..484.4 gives -0.02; 279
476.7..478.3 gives -0.06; 285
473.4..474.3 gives -0.03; 282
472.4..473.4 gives -0.02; 280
